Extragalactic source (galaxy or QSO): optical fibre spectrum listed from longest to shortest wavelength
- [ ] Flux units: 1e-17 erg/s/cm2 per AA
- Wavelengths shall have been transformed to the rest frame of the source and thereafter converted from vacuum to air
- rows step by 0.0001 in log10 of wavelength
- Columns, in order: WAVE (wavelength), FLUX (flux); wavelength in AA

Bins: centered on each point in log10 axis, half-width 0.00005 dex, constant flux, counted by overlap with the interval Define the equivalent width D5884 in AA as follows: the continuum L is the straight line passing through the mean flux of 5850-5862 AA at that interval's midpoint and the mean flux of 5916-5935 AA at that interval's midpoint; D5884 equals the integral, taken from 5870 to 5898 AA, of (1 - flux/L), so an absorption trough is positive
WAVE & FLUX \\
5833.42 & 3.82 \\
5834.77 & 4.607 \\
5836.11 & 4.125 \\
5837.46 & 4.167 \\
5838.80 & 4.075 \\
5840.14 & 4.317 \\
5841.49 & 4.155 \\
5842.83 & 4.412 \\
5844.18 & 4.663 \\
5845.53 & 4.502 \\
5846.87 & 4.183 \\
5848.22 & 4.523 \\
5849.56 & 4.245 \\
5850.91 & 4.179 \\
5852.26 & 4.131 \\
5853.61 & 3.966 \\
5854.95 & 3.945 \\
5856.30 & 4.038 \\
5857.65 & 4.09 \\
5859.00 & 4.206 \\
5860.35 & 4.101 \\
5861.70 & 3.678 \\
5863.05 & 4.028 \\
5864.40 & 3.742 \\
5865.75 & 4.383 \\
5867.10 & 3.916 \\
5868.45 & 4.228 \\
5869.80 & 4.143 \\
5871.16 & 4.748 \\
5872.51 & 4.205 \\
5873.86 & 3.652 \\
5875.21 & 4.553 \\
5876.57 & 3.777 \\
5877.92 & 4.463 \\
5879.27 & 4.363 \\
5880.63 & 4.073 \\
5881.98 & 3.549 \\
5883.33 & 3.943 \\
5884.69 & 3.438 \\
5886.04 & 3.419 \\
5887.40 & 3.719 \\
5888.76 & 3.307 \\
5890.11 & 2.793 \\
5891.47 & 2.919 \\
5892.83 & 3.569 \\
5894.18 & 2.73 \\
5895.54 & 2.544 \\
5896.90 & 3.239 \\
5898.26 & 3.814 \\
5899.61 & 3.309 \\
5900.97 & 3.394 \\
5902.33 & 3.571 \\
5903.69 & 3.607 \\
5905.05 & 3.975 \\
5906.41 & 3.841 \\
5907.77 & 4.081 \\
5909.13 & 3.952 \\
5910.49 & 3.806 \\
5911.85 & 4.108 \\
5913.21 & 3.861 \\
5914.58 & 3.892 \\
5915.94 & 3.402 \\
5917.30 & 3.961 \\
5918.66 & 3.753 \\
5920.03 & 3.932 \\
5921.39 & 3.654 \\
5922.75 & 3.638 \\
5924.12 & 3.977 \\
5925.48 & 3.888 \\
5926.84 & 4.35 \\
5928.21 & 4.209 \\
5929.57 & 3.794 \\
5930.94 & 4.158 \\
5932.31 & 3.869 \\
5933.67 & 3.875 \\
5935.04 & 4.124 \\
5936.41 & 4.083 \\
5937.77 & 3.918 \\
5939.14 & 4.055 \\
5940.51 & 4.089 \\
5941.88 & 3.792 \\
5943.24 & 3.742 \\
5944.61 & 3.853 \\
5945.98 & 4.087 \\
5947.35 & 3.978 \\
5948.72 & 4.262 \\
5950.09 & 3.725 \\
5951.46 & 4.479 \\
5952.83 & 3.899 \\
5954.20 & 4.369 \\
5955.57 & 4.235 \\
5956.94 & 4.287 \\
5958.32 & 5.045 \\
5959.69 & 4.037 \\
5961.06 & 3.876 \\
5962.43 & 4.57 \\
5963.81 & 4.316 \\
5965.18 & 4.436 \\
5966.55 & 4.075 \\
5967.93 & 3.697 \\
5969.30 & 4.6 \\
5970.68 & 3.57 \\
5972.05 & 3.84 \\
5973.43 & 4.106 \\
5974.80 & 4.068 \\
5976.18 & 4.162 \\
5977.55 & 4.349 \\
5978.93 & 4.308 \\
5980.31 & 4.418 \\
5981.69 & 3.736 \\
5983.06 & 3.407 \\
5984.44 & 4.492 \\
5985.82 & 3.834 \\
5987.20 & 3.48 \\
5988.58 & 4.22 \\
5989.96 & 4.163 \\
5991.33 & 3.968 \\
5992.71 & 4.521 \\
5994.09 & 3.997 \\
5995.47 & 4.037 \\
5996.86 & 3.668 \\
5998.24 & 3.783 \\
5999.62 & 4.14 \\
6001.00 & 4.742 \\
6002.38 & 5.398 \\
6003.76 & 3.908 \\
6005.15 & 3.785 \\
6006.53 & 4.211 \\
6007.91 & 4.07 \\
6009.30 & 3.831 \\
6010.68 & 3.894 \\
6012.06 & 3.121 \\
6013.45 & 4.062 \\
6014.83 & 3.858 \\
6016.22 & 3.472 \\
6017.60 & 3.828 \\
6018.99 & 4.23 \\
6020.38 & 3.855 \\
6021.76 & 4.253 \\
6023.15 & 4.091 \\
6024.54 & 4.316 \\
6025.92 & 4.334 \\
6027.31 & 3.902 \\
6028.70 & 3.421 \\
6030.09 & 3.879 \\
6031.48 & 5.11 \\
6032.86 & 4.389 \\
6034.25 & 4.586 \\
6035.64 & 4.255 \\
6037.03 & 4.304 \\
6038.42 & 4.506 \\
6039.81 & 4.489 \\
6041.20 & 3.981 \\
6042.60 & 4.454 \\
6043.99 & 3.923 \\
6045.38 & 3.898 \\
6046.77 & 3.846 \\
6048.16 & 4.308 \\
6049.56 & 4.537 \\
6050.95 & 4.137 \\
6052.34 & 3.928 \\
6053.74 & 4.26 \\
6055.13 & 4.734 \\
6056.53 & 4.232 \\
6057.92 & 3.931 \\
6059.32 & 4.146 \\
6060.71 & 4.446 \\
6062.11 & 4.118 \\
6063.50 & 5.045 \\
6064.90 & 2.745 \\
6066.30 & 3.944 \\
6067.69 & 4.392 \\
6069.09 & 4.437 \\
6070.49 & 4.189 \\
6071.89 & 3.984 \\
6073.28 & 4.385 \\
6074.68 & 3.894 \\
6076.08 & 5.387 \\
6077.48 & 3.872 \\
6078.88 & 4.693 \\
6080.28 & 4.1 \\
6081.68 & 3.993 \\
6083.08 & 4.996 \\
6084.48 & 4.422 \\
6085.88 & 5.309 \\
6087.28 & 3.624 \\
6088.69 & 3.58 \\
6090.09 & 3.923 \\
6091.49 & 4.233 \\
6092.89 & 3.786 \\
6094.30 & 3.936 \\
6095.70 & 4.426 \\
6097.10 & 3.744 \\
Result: 2.37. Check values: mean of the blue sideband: 4.05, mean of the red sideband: 3.92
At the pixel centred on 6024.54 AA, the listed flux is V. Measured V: 4.316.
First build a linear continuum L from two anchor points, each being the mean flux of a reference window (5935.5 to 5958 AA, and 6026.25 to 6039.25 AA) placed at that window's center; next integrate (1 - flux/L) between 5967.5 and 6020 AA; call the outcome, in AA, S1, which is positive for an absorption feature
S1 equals 1.9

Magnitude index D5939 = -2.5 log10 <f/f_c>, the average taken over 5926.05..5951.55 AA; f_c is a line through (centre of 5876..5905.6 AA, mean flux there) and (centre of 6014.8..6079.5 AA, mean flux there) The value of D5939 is -0.08 mag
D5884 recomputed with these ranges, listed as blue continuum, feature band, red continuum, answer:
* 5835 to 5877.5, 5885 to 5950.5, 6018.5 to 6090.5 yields 6.99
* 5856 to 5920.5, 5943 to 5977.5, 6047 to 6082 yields -1.52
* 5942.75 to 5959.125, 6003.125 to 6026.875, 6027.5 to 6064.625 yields 1.52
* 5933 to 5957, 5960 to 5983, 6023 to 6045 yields -0.05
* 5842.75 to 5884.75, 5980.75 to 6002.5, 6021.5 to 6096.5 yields 0.63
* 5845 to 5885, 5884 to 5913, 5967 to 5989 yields 4.18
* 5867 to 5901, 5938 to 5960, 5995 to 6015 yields -1.38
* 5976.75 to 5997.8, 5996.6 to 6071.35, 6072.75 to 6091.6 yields 0.65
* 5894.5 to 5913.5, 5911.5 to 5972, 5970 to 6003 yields -2.96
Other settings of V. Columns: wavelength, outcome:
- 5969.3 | 4.6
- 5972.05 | 3.84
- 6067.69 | 4.392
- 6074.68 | 3.894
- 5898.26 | 3.814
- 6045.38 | 3.898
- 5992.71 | 4.521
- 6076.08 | 5.387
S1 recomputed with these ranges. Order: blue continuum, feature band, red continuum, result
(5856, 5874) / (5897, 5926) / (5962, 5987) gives 2.3 AA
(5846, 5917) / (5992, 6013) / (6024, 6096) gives 0.1 AA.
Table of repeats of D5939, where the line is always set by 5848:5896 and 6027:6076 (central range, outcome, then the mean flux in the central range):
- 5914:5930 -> 0.02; 3.87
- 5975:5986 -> -0.01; 4.1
